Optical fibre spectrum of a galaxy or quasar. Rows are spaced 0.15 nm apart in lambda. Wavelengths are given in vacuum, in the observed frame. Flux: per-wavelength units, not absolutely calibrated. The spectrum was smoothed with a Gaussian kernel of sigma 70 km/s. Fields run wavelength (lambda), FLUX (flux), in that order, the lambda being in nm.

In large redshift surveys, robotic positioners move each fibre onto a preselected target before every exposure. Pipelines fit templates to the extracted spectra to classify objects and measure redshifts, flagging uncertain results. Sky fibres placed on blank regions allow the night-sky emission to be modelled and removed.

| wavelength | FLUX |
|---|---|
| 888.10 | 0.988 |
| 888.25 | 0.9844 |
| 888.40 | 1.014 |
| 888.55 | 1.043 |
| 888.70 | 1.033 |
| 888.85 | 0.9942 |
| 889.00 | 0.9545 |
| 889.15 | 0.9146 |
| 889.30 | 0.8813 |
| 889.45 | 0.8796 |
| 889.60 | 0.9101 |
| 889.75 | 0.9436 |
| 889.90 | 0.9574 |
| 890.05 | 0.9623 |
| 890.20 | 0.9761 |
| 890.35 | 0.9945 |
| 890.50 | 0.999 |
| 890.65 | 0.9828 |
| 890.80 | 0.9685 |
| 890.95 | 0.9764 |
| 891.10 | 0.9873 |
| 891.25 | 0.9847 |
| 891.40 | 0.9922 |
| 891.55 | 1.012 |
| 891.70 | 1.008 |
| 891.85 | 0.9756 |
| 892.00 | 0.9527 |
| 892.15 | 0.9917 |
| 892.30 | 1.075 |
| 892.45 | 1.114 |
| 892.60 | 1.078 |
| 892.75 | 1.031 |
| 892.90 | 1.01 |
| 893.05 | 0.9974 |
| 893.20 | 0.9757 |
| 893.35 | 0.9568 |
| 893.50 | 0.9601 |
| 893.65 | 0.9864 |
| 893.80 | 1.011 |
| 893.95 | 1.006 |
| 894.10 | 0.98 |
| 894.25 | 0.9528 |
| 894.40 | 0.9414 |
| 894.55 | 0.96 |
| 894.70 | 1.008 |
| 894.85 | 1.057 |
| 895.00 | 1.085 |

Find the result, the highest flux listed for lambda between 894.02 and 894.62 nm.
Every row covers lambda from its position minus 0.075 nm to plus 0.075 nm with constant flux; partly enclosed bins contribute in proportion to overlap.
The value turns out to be 0.98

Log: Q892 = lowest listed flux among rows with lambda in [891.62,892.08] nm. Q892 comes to 0.9527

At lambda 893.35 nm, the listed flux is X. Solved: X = 0.9568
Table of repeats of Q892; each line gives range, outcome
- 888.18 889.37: 0.8813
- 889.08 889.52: 0.8796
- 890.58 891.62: 0.9685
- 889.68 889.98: 0.9436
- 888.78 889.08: 0.9545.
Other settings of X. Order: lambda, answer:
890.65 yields 0.9828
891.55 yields 1.012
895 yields 1.085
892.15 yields 0.9917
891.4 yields 0.9922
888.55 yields 1.043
